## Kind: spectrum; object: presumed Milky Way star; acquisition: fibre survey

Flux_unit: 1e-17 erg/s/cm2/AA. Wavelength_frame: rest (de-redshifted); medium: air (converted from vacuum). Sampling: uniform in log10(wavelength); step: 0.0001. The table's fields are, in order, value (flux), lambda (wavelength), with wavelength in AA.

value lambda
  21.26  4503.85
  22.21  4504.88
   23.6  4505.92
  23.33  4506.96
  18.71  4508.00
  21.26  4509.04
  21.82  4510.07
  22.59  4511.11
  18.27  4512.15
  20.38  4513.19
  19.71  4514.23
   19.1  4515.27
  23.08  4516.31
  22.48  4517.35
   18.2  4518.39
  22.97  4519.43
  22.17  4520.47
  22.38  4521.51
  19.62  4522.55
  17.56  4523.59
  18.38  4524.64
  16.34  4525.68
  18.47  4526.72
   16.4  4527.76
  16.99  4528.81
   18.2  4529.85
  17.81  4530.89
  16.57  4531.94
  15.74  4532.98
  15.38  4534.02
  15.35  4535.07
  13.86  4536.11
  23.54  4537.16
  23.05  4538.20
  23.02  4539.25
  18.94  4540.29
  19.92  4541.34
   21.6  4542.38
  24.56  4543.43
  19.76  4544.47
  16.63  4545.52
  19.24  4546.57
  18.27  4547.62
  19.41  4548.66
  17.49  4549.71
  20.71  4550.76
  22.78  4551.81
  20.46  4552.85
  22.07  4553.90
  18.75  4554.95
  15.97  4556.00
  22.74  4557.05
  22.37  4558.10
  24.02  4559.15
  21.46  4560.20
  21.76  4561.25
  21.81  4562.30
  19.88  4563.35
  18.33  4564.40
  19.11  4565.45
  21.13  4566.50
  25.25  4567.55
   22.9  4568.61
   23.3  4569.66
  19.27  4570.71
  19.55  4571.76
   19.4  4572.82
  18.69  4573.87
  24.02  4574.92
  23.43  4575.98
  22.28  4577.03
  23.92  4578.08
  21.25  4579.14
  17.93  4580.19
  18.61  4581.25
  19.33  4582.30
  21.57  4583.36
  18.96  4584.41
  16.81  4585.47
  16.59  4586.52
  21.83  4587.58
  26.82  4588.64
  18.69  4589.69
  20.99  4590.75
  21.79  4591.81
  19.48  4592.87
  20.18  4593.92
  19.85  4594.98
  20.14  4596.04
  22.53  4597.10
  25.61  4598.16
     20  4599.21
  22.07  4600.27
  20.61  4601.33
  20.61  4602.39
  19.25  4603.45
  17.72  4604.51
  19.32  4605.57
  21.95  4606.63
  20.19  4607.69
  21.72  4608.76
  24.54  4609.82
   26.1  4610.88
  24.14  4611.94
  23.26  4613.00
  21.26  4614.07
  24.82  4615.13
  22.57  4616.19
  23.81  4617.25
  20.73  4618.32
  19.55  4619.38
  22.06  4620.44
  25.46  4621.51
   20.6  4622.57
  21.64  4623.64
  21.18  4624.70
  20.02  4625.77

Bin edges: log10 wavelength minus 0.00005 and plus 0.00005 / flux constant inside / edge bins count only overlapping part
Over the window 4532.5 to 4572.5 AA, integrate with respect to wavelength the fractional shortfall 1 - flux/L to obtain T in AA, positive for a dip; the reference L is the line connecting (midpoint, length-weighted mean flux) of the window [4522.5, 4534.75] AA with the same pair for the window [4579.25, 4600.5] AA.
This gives -3.9 AA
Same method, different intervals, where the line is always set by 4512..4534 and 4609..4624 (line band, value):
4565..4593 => 0.6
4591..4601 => 0.3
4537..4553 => -0.5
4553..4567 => -0.1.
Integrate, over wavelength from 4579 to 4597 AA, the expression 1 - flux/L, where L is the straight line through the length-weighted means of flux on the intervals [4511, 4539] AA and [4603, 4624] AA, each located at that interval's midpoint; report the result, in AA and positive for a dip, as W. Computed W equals 0.9 AA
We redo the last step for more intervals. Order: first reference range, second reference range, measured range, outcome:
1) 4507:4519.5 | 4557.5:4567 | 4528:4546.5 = 1.8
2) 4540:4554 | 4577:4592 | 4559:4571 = -0.7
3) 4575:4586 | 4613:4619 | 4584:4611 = 0.8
